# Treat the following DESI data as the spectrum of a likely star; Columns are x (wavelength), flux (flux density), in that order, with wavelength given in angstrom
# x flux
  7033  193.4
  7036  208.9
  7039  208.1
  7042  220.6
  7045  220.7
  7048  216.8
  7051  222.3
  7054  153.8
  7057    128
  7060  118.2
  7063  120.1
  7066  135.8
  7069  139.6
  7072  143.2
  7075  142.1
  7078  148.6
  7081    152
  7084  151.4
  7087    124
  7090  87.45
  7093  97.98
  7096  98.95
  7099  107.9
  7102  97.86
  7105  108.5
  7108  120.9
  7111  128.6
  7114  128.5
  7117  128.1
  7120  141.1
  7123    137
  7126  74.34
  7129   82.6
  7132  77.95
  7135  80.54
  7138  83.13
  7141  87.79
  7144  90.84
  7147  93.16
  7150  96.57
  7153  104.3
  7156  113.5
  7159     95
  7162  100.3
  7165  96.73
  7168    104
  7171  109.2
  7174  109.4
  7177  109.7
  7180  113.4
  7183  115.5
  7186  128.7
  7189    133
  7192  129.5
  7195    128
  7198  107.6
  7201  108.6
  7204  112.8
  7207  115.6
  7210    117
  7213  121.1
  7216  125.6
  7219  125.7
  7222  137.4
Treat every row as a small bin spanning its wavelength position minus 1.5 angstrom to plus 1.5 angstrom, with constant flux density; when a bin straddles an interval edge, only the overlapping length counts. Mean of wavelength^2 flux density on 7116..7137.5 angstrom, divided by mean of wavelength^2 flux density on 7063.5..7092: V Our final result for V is 0.76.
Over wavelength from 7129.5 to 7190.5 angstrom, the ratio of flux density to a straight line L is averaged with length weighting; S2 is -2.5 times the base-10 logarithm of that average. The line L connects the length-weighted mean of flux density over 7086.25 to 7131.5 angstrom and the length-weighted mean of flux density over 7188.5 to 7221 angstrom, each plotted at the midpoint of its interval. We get 0.139 mag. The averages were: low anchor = 110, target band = 102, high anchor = 120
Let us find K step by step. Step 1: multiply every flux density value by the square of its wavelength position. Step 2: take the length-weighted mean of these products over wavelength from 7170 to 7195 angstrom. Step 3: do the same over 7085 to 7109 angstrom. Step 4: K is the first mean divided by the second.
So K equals 1.15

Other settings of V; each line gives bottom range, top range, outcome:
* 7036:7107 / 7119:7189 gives 0.72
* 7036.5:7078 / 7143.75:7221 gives 0.70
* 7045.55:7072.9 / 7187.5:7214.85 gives 0.80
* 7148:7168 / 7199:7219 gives 1.18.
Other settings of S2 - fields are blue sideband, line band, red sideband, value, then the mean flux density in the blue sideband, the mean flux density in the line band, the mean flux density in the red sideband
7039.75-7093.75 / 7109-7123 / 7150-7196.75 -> 0.02 mag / 153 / 132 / 112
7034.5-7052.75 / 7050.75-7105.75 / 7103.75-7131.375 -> 0.29 mag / 215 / 129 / 115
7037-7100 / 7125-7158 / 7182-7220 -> 0.43 mag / 150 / 89.8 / 121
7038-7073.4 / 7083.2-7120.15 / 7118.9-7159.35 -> 0.11 mag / 168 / 115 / 96.6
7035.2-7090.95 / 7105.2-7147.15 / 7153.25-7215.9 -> 0.29 mag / 160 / 104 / 114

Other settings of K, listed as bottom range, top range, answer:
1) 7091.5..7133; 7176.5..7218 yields 1.11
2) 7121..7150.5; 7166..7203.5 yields 1.29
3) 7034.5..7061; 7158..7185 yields 0.58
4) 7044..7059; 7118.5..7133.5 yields 0.57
